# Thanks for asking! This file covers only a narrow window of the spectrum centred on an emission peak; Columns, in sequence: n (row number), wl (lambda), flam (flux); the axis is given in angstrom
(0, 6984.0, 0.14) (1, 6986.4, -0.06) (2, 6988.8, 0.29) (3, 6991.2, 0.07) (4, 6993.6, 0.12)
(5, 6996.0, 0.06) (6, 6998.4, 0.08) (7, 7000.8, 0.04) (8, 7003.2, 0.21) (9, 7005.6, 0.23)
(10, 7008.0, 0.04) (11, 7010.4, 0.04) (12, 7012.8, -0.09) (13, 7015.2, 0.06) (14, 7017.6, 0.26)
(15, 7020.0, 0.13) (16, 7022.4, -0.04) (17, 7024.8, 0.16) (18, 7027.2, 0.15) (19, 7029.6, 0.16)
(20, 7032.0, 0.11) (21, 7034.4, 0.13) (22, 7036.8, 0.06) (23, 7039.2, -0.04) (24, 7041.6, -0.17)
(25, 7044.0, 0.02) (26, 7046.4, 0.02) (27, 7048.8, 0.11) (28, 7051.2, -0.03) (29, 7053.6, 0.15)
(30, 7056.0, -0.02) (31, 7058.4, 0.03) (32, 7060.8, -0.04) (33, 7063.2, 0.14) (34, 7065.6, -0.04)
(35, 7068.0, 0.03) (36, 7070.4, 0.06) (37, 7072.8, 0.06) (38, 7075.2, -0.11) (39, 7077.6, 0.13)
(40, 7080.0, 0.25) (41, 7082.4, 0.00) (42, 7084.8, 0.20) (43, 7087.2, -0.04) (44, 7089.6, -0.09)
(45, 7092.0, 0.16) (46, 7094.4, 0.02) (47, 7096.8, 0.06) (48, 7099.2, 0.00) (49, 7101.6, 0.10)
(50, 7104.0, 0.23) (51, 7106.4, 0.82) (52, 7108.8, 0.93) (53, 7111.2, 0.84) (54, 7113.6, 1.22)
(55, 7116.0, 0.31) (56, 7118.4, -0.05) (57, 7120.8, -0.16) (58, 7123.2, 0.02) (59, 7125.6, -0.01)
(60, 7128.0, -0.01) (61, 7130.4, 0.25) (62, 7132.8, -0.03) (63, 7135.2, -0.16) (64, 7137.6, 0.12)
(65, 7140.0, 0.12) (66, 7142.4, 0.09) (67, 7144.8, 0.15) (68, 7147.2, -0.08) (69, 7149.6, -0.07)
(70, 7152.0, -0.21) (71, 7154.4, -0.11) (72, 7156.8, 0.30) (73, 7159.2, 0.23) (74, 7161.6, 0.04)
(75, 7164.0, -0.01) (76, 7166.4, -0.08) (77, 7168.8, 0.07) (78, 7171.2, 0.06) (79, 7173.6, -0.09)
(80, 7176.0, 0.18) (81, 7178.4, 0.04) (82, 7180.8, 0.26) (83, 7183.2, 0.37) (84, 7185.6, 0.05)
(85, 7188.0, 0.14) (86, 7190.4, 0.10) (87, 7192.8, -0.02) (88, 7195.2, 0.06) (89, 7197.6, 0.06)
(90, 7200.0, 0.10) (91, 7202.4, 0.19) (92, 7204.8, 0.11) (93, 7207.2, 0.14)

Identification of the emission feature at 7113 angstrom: [O II]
